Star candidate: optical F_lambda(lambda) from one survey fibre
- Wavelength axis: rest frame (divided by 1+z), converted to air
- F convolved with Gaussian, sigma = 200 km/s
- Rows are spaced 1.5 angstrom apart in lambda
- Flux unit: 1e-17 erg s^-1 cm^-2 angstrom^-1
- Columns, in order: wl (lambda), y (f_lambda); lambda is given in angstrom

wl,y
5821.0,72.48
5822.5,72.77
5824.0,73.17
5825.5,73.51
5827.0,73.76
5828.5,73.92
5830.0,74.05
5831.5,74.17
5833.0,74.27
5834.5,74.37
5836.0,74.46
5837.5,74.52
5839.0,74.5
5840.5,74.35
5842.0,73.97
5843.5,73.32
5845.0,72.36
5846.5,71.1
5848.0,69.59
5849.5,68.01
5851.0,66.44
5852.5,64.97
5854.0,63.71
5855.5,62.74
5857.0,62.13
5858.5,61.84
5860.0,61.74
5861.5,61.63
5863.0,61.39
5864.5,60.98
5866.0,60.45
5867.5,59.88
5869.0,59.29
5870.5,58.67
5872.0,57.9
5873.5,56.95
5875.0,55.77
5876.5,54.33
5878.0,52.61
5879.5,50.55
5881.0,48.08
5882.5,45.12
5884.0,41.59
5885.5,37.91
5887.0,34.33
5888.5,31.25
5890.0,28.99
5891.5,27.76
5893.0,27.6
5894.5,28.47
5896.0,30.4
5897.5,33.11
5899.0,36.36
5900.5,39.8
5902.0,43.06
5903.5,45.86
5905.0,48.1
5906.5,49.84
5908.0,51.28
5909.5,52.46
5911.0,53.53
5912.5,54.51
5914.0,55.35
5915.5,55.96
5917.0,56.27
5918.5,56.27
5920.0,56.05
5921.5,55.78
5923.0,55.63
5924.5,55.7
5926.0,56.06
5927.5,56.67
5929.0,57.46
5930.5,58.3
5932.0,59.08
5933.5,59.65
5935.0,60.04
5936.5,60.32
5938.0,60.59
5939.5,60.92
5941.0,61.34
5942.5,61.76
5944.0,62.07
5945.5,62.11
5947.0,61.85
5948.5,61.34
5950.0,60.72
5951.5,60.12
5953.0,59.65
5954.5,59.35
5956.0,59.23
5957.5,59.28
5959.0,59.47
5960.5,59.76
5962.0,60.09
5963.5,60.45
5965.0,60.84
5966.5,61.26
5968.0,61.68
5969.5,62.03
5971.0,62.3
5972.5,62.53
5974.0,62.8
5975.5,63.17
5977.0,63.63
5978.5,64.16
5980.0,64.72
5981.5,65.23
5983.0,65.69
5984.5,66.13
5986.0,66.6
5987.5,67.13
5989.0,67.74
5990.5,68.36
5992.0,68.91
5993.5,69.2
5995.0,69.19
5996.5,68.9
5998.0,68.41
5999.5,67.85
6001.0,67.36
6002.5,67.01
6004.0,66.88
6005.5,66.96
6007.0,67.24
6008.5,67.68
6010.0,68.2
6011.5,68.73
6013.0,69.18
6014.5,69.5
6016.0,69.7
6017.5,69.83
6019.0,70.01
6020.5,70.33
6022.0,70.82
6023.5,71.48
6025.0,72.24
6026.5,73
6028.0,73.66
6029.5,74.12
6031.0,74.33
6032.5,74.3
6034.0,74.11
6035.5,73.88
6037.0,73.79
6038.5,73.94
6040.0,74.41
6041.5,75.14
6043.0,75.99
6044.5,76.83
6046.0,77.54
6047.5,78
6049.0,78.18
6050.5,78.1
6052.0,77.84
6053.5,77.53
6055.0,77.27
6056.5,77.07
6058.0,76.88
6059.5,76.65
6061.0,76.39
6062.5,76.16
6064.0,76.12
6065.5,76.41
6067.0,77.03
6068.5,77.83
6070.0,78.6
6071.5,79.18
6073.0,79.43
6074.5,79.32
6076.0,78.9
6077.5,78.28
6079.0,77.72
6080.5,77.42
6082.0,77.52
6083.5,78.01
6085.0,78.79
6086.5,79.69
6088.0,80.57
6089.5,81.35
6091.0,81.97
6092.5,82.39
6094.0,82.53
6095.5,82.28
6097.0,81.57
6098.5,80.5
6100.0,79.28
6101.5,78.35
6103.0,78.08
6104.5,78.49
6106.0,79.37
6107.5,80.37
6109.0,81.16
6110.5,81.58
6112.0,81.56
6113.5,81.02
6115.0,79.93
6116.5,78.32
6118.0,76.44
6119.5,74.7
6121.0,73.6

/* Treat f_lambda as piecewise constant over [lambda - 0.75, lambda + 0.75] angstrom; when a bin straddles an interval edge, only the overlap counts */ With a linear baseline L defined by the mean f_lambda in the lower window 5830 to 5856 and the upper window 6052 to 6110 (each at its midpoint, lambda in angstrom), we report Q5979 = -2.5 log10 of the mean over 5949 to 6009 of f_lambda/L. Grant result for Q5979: 0.177 mag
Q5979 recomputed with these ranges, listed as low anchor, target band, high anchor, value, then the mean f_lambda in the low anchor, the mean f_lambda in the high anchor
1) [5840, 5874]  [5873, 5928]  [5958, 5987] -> 0.35 mag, 64.5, 62.8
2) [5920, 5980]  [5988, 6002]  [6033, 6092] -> -0.02 mag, 60.2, 77.4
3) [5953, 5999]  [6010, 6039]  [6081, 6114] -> -0.02 mag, 63.9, 80.3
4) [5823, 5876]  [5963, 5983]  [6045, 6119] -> 0.17 mag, 67.2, 78.9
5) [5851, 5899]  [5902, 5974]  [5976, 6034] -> 0.02 mag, 49.8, 68.8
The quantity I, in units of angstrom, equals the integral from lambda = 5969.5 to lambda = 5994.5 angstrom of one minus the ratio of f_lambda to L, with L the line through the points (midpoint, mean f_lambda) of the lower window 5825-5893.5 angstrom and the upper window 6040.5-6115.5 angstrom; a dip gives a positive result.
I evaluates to 1.8 angstrom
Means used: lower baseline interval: 60.1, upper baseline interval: 78.7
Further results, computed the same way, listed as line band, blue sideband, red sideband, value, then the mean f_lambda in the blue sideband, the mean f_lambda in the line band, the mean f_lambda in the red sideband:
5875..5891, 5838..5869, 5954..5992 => 5.5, 66.2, 42.9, 63.1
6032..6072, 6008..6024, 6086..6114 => -1.2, 69.6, 76.5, 80.6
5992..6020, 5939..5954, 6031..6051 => 0.7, 61.2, 68.5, 75.6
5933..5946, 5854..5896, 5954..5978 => -0.7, 49.9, 61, 61.2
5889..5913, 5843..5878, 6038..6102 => 9.2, 62.5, 40.5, 78.3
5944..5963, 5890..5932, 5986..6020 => -1.0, 47.9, 60.3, 68.3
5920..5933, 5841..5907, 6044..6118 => 0.5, 52.4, 56.8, 78.9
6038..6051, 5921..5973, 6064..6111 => -0.5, 59.9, 76.5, 79.4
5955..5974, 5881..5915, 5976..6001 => -0.2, 41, 60.8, 67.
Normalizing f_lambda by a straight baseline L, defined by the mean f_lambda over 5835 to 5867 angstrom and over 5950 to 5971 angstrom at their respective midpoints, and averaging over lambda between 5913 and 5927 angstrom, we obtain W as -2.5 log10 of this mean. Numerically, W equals 0.13 mag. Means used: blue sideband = 67.3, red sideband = 60.3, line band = 55.9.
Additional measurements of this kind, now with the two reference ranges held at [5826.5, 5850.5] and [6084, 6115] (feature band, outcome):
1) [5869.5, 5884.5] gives 0.38 mag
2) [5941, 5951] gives 0.23 mag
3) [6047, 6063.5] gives 0.03 mag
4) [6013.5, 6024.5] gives 0.12 mag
